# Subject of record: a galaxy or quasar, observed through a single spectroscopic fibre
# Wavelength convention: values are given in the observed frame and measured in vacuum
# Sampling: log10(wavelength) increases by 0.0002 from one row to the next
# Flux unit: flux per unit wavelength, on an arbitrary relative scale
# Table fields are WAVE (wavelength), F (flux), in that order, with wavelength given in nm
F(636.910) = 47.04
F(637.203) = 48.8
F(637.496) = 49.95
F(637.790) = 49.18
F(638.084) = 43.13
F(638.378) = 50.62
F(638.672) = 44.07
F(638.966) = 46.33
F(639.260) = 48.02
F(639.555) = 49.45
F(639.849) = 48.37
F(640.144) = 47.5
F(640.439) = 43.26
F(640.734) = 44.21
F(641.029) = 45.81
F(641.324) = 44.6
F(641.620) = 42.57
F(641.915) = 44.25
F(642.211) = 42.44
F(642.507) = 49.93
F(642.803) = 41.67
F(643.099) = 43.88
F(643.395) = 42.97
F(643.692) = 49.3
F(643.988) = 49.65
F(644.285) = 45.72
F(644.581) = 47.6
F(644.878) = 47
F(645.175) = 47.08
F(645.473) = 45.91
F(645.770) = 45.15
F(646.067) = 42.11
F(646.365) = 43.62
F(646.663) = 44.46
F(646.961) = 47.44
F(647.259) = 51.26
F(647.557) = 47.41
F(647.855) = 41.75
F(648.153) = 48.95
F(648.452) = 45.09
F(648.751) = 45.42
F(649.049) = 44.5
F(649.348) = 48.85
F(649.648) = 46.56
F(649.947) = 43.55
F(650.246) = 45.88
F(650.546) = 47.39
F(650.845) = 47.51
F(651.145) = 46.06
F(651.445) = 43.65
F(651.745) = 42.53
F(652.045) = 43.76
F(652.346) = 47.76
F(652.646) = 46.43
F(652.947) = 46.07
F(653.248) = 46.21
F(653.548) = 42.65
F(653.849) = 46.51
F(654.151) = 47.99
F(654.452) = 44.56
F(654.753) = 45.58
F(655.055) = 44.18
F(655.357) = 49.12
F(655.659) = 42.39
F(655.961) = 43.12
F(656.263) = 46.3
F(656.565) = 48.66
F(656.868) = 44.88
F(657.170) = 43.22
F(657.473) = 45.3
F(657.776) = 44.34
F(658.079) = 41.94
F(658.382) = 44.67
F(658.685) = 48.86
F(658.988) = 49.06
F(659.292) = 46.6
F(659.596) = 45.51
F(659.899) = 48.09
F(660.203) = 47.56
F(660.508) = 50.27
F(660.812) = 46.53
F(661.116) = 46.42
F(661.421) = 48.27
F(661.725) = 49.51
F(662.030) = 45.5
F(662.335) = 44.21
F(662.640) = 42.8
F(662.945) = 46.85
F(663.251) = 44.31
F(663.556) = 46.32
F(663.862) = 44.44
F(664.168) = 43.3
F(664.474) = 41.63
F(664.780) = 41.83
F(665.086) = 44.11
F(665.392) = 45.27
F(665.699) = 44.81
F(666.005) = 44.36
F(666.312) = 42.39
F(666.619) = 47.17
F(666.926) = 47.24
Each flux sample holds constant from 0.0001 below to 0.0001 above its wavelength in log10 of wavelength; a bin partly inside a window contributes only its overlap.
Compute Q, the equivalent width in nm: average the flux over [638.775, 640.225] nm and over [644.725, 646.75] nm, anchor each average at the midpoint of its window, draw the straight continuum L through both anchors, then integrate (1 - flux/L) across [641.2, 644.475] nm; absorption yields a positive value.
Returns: 0.08 nm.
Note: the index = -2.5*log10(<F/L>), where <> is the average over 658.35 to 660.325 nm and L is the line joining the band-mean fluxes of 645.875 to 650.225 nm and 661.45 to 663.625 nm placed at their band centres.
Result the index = -0.04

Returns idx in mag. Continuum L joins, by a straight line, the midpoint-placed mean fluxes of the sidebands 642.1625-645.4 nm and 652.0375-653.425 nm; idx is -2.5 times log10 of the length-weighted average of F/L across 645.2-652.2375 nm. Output 0.01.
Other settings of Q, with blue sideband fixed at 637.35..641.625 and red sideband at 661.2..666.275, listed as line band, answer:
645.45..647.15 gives 0.05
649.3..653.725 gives 0.01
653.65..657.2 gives -0.01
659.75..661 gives -0.08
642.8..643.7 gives 0.04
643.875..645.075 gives -0.03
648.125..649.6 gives -0.01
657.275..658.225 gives 0.03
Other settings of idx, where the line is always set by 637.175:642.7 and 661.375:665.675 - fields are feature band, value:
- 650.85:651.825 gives 0.02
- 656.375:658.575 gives 0.01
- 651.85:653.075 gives -0.01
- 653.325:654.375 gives -0.01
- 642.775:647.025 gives 0.01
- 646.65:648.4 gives -0.03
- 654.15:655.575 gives -0.01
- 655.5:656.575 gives 0.01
